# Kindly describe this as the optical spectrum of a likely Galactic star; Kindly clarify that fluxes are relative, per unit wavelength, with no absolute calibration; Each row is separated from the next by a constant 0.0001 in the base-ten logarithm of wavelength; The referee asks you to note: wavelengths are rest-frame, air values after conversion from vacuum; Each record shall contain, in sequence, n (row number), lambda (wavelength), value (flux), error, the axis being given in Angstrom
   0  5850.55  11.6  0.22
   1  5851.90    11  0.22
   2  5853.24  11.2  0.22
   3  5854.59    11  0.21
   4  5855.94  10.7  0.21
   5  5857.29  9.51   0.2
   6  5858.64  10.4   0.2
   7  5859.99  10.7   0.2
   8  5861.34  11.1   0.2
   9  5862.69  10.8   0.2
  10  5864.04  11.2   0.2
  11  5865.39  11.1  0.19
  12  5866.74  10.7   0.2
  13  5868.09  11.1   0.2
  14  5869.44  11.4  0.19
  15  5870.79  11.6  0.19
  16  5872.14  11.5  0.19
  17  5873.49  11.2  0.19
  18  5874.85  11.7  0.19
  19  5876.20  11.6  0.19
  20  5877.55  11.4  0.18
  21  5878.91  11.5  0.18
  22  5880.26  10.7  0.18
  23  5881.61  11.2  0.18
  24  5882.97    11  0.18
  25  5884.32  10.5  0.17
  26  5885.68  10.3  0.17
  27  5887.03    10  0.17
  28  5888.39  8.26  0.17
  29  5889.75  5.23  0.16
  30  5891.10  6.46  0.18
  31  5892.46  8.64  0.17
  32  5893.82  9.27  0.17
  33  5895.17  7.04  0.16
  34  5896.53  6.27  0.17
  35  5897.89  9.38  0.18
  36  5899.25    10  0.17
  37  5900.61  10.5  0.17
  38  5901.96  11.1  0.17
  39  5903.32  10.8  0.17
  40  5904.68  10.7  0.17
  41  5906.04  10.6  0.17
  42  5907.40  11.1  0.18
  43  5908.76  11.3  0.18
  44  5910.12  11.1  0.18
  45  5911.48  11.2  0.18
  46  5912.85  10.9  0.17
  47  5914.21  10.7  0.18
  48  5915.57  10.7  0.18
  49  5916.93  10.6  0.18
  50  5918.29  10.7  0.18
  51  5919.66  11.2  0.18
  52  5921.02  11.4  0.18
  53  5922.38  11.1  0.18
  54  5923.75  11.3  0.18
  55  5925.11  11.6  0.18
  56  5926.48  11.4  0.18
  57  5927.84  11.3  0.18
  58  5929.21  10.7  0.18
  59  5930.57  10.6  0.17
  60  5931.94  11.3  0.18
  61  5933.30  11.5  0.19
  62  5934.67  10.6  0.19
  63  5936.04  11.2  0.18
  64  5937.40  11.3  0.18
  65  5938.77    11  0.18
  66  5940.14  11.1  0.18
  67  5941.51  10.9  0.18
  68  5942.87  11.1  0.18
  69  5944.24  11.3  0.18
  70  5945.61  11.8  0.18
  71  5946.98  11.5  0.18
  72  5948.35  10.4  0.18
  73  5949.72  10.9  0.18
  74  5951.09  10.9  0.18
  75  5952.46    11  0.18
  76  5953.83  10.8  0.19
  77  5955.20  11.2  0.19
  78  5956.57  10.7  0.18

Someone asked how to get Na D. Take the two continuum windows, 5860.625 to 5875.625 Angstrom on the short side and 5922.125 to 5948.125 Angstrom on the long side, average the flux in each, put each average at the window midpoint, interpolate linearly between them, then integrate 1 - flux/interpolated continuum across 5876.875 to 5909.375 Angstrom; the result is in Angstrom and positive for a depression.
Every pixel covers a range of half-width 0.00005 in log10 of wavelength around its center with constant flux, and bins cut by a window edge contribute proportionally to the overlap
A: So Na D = 4.3 Angstrom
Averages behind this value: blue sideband 11.2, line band 9.72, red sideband 11.2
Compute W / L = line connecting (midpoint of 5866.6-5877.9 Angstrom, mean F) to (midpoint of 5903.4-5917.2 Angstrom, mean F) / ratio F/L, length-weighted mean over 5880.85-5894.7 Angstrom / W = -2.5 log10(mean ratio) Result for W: 0.229 mag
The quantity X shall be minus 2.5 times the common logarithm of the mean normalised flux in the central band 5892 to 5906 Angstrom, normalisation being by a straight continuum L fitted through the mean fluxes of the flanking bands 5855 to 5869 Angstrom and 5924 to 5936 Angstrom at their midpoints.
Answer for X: 0.162 mag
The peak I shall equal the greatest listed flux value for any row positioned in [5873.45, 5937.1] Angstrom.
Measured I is 11.7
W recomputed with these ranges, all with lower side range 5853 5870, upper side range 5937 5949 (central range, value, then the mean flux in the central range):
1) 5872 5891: 0.06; 10.3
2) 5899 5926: 0.01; 10.9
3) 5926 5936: 0.00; 11.1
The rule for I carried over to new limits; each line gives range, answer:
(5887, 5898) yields 10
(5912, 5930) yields 11.6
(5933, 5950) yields 11.8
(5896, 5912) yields 11.3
